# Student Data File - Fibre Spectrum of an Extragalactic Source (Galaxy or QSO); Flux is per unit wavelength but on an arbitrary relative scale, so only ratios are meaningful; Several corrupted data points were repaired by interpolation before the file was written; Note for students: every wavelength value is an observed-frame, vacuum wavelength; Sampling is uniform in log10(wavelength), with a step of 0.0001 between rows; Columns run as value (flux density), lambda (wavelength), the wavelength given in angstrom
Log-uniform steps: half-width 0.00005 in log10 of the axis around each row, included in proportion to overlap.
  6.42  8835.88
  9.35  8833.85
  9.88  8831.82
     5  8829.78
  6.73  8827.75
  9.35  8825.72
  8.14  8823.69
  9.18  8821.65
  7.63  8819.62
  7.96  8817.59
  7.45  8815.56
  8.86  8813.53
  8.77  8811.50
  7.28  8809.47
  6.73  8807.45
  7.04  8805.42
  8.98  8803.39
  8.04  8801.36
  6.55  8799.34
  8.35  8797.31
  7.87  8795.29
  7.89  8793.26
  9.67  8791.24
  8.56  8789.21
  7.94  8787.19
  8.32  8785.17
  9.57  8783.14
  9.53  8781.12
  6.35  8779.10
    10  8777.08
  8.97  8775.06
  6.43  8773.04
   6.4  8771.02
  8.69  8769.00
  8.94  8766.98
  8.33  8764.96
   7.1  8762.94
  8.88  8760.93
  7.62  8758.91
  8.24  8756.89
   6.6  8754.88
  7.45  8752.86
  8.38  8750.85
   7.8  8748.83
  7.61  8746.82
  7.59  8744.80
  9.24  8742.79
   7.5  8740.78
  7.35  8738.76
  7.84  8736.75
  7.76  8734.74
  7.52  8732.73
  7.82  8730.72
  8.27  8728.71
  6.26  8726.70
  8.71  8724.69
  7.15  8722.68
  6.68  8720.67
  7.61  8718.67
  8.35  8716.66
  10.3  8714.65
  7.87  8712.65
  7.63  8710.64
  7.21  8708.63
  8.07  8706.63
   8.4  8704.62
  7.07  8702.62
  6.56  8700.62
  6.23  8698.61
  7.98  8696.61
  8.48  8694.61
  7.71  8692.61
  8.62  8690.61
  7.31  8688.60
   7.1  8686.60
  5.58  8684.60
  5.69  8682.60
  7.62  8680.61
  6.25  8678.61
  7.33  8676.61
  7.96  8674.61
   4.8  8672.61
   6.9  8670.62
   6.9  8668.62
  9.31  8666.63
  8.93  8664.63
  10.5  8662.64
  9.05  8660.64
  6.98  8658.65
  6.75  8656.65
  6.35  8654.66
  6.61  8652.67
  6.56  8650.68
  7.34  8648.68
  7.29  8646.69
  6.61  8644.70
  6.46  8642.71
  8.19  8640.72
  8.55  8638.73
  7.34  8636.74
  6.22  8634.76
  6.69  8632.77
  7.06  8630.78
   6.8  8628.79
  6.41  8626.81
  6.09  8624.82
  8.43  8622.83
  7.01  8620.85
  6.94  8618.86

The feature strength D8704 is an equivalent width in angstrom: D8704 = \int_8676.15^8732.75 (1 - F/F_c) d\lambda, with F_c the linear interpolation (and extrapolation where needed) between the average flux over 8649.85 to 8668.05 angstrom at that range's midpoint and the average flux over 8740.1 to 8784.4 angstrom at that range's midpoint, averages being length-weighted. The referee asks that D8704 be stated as 3.3 angstrom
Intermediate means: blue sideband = 7.89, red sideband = 8.06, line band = 7.5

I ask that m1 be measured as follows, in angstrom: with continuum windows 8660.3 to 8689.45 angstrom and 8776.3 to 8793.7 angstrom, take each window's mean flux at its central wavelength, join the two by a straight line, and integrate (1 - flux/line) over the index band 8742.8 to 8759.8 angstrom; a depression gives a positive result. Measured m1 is 1.0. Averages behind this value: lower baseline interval 7.38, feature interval 7.75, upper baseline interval 8.66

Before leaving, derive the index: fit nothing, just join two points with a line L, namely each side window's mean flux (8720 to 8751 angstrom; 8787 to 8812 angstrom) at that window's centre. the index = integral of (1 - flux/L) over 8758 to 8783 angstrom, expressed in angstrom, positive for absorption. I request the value -0.99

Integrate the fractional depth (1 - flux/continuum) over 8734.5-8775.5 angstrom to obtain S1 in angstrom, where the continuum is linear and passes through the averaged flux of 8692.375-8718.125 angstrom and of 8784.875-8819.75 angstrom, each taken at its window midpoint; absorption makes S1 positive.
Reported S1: 0.5 angstrom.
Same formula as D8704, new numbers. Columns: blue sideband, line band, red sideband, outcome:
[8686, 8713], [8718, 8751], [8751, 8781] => 0.30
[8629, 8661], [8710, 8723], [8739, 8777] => -0.66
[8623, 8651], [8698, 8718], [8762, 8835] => -0.79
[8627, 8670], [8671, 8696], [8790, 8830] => 1.63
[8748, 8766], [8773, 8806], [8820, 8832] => -1.90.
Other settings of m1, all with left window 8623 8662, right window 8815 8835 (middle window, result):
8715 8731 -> -0.41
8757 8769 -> -0.76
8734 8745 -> -0.43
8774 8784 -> -1.33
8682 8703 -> 0.58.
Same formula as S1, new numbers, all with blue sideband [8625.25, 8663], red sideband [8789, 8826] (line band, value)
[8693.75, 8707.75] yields -0.1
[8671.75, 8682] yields 0.8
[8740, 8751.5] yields -0.4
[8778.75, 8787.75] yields -0.6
